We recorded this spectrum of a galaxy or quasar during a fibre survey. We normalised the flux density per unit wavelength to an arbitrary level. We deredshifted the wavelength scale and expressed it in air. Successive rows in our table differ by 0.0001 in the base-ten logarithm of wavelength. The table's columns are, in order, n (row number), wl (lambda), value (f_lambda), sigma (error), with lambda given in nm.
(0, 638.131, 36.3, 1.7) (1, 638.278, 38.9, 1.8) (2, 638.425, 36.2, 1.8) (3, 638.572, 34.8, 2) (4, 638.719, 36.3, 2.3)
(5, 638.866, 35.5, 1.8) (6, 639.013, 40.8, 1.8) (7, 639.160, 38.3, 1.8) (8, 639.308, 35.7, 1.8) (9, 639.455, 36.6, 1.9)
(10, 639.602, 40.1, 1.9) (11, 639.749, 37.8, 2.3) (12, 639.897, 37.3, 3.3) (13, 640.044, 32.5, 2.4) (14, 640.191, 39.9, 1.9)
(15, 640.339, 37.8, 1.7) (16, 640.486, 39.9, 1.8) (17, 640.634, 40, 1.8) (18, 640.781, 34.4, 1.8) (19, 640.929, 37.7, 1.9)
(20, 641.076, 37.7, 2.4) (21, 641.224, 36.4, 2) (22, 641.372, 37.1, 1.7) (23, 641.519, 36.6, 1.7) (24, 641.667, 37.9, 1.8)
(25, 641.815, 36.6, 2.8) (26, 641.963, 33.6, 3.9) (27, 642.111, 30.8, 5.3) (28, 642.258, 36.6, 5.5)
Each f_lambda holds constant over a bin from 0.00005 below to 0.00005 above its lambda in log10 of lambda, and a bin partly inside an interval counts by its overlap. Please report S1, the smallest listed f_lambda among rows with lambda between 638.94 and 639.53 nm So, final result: 35.7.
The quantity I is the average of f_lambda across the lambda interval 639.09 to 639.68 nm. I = 37.7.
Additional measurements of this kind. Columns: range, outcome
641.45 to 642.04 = 36.1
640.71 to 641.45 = 36.7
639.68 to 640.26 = 36.8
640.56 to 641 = 37.4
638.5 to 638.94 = 35.6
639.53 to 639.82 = 39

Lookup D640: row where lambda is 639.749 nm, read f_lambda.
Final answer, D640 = 37.8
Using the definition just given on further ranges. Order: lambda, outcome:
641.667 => 37.9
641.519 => 36.6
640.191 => 39.9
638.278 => 38.9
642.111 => 30.8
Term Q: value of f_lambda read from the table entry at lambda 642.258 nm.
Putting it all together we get 36.6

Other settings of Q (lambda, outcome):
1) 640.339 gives 37.8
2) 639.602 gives 40.1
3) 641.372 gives 37.1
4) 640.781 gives 34.4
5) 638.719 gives 36.3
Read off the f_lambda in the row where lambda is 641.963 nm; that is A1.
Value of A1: 33.6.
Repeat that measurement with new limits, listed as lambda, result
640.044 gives 32.5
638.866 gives 35.5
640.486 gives 39.9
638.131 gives 36.3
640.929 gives 37.7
